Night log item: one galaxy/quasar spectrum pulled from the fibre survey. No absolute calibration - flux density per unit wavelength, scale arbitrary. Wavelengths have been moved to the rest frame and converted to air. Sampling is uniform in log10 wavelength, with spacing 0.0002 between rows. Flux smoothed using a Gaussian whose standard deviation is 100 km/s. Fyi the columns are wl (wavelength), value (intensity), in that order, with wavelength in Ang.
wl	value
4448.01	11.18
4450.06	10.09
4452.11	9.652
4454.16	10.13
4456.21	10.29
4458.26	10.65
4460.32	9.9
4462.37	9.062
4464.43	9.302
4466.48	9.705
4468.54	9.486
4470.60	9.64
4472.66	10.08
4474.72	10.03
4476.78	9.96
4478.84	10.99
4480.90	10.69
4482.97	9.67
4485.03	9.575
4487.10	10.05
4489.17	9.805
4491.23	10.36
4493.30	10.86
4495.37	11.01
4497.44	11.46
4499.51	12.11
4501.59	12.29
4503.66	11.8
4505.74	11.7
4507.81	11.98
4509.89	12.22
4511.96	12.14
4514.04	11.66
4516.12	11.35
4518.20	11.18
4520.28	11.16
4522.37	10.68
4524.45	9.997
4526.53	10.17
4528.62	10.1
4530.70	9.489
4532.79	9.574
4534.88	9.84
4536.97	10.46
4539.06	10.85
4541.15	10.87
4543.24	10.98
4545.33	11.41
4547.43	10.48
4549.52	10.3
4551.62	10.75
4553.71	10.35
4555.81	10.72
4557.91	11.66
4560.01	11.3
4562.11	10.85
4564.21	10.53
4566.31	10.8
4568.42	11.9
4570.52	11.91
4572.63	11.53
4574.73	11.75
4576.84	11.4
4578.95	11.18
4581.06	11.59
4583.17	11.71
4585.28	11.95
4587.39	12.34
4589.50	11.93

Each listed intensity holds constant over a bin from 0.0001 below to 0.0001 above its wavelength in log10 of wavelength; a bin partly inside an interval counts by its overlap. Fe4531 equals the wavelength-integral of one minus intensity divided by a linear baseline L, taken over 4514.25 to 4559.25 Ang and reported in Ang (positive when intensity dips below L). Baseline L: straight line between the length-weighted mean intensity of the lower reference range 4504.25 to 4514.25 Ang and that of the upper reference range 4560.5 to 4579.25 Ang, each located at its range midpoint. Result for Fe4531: 4.1 Ang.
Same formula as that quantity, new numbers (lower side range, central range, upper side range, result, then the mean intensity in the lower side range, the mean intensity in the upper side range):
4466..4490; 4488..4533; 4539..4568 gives -3.1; 9.98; 10.9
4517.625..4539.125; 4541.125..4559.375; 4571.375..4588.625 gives 0.0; 10.3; 11.7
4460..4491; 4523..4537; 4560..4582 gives 1.0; 9.88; 11.3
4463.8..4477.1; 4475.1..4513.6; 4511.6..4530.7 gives -2.9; 9.75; 10.8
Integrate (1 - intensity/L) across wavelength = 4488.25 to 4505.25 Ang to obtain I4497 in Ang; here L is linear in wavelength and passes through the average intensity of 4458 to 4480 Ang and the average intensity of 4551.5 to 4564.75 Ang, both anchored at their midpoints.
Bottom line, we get -1.7 Ang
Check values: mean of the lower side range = 9.87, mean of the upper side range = 10.9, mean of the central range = 11.2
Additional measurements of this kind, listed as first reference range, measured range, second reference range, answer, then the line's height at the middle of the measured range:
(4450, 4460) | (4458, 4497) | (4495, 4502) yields 3.2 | 11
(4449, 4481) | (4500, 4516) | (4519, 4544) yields -2.7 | 10.2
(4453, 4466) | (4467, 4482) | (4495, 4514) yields 0.6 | 10.5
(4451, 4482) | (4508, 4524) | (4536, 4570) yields -1.4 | 10.5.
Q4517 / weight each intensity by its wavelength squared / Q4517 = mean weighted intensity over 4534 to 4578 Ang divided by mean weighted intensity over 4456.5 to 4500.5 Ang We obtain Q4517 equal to 1.11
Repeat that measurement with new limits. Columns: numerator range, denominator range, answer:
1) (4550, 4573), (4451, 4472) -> 1.18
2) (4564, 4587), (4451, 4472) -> 1.24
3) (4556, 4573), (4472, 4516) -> 1.06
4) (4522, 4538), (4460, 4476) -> 1.07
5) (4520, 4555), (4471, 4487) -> 1.06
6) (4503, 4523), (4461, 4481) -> 1.20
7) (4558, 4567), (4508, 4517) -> 0.94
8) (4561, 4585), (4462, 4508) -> 1.13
